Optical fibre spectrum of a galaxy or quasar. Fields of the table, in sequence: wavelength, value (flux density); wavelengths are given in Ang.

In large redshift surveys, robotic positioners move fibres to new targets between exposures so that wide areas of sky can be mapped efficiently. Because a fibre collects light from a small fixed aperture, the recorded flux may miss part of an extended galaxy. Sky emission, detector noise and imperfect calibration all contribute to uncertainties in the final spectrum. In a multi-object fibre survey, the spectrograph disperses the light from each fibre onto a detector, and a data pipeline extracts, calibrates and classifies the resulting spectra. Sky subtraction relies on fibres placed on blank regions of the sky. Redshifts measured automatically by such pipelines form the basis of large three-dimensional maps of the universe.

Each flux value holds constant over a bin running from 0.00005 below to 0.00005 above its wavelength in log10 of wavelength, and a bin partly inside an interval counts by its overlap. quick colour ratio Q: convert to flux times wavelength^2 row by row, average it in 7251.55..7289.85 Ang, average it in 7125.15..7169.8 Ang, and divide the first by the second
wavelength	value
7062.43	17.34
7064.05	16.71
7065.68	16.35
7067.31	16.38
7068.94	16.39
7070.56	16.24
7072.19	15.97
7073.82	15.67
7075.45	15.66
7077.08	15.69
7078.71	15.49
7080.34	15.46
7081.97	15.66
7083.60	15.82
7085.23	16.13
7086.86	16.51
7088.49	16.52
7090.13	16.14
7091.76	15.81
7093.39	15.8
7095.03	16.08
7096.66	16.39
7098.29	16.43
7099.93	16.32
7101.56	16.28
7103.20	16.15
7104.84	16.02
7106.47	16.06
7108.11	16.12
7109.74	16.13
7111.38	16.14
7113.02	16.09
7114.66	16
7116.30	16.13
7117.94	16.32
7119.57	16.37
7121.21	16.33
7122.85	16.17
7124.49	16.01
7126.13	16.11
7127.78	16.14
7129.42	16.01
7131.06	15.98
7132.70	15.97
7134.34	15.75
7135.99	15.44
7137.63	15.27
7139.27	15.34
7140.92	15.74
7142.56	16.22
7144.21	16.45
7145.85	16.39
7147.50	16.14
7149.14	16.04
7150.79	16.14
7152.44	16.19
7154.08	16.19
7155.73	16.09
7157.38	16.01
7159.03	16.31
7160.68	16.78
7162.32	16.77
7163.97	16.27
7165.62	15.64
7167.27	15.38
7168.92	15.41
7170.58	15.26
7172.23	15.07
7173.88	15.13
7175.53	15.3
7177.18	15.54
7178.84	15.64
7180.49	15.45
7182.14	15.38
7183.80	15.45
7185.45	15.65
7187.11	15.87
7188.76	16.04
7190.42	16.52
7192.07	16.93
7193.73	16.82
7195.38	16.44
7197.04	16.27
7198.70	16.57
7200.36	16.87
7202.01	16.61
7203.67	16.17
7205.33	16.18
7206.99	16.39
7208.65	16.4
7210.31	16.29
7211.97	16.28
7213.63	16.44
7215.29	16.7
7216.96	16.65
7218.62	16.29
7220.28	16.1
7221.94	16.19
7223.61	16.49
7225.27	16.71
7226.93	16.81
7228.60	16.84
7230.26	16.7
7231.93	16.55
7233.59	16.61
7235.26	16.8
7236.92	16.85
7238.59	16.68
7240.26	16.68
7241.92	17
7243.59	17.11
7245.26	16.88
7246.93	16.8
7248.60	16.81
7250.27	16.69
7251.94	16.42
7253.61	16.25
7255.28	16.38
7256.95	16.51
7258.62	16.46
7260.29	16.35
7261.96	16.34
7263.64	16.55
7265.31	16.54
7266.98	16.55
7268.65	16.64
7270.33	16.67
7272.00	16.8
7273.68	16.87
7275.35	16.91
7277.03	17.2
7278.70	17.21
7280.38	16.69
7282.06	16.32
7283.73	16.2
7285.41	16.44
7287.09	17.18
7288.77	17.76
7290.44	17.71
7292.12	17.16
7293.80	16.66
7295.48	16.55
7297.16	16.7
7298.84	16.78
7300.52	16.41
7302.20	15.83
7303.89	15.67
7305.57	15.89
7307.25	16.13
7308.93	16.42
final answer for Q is 1.08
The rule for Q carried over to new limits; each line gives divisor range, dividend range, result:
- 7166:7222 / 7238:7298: 1.06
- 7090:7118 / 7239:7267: 1.07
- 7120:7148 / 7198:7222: 1.05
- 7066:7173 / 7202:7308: 1.08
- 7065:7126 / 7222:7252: 1.08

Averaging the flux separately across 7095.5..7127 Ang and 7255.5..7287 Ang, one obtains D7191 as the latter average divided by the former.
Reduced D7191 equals 1.0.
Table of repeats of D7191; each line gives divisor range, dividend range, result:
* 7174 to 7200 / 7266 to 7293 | 1.06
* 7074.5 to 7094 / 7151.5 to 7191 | 0.99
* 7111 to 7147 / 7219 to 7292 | 1.04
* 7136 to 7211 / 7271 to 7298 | 1.06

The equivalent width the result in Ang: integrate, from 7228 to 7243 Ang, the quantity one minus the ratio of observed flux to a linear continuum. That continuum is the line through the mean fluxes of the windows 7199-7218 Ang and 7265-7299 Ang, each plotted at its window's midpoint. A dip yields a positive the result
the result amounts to -0.14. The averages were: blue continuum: 16.5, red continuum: 16.8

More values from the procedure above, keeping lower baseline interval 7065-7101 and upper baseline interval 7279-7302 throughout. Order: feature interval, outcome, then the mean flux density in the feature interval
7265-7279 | -0.07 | 16.8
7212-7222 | 0.08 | 16.4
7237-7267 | 0.07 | 16.6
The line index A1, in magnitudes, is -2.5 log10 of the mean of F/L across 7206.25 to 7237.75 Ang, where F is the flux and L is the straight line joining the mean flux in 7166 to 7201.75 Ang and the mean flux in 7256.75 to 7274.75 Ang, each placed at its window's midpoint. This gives -0.02 mag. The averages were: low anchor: 15.9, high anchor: 16.6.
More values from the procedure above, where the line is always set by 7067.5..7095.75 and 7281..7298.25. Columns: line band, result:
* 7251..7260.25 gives 0.02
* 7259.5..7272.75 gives 0.01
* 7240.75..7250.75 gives -0.01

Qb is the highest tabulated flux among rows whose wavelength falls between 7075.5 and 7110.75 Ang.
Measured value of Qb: 16.52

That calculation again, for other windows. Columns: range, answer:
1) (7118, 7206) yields 16.93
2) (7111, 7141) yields 16.37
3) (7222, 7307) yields 17.76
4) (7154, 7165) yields 16.78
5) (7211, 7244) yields 17.11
